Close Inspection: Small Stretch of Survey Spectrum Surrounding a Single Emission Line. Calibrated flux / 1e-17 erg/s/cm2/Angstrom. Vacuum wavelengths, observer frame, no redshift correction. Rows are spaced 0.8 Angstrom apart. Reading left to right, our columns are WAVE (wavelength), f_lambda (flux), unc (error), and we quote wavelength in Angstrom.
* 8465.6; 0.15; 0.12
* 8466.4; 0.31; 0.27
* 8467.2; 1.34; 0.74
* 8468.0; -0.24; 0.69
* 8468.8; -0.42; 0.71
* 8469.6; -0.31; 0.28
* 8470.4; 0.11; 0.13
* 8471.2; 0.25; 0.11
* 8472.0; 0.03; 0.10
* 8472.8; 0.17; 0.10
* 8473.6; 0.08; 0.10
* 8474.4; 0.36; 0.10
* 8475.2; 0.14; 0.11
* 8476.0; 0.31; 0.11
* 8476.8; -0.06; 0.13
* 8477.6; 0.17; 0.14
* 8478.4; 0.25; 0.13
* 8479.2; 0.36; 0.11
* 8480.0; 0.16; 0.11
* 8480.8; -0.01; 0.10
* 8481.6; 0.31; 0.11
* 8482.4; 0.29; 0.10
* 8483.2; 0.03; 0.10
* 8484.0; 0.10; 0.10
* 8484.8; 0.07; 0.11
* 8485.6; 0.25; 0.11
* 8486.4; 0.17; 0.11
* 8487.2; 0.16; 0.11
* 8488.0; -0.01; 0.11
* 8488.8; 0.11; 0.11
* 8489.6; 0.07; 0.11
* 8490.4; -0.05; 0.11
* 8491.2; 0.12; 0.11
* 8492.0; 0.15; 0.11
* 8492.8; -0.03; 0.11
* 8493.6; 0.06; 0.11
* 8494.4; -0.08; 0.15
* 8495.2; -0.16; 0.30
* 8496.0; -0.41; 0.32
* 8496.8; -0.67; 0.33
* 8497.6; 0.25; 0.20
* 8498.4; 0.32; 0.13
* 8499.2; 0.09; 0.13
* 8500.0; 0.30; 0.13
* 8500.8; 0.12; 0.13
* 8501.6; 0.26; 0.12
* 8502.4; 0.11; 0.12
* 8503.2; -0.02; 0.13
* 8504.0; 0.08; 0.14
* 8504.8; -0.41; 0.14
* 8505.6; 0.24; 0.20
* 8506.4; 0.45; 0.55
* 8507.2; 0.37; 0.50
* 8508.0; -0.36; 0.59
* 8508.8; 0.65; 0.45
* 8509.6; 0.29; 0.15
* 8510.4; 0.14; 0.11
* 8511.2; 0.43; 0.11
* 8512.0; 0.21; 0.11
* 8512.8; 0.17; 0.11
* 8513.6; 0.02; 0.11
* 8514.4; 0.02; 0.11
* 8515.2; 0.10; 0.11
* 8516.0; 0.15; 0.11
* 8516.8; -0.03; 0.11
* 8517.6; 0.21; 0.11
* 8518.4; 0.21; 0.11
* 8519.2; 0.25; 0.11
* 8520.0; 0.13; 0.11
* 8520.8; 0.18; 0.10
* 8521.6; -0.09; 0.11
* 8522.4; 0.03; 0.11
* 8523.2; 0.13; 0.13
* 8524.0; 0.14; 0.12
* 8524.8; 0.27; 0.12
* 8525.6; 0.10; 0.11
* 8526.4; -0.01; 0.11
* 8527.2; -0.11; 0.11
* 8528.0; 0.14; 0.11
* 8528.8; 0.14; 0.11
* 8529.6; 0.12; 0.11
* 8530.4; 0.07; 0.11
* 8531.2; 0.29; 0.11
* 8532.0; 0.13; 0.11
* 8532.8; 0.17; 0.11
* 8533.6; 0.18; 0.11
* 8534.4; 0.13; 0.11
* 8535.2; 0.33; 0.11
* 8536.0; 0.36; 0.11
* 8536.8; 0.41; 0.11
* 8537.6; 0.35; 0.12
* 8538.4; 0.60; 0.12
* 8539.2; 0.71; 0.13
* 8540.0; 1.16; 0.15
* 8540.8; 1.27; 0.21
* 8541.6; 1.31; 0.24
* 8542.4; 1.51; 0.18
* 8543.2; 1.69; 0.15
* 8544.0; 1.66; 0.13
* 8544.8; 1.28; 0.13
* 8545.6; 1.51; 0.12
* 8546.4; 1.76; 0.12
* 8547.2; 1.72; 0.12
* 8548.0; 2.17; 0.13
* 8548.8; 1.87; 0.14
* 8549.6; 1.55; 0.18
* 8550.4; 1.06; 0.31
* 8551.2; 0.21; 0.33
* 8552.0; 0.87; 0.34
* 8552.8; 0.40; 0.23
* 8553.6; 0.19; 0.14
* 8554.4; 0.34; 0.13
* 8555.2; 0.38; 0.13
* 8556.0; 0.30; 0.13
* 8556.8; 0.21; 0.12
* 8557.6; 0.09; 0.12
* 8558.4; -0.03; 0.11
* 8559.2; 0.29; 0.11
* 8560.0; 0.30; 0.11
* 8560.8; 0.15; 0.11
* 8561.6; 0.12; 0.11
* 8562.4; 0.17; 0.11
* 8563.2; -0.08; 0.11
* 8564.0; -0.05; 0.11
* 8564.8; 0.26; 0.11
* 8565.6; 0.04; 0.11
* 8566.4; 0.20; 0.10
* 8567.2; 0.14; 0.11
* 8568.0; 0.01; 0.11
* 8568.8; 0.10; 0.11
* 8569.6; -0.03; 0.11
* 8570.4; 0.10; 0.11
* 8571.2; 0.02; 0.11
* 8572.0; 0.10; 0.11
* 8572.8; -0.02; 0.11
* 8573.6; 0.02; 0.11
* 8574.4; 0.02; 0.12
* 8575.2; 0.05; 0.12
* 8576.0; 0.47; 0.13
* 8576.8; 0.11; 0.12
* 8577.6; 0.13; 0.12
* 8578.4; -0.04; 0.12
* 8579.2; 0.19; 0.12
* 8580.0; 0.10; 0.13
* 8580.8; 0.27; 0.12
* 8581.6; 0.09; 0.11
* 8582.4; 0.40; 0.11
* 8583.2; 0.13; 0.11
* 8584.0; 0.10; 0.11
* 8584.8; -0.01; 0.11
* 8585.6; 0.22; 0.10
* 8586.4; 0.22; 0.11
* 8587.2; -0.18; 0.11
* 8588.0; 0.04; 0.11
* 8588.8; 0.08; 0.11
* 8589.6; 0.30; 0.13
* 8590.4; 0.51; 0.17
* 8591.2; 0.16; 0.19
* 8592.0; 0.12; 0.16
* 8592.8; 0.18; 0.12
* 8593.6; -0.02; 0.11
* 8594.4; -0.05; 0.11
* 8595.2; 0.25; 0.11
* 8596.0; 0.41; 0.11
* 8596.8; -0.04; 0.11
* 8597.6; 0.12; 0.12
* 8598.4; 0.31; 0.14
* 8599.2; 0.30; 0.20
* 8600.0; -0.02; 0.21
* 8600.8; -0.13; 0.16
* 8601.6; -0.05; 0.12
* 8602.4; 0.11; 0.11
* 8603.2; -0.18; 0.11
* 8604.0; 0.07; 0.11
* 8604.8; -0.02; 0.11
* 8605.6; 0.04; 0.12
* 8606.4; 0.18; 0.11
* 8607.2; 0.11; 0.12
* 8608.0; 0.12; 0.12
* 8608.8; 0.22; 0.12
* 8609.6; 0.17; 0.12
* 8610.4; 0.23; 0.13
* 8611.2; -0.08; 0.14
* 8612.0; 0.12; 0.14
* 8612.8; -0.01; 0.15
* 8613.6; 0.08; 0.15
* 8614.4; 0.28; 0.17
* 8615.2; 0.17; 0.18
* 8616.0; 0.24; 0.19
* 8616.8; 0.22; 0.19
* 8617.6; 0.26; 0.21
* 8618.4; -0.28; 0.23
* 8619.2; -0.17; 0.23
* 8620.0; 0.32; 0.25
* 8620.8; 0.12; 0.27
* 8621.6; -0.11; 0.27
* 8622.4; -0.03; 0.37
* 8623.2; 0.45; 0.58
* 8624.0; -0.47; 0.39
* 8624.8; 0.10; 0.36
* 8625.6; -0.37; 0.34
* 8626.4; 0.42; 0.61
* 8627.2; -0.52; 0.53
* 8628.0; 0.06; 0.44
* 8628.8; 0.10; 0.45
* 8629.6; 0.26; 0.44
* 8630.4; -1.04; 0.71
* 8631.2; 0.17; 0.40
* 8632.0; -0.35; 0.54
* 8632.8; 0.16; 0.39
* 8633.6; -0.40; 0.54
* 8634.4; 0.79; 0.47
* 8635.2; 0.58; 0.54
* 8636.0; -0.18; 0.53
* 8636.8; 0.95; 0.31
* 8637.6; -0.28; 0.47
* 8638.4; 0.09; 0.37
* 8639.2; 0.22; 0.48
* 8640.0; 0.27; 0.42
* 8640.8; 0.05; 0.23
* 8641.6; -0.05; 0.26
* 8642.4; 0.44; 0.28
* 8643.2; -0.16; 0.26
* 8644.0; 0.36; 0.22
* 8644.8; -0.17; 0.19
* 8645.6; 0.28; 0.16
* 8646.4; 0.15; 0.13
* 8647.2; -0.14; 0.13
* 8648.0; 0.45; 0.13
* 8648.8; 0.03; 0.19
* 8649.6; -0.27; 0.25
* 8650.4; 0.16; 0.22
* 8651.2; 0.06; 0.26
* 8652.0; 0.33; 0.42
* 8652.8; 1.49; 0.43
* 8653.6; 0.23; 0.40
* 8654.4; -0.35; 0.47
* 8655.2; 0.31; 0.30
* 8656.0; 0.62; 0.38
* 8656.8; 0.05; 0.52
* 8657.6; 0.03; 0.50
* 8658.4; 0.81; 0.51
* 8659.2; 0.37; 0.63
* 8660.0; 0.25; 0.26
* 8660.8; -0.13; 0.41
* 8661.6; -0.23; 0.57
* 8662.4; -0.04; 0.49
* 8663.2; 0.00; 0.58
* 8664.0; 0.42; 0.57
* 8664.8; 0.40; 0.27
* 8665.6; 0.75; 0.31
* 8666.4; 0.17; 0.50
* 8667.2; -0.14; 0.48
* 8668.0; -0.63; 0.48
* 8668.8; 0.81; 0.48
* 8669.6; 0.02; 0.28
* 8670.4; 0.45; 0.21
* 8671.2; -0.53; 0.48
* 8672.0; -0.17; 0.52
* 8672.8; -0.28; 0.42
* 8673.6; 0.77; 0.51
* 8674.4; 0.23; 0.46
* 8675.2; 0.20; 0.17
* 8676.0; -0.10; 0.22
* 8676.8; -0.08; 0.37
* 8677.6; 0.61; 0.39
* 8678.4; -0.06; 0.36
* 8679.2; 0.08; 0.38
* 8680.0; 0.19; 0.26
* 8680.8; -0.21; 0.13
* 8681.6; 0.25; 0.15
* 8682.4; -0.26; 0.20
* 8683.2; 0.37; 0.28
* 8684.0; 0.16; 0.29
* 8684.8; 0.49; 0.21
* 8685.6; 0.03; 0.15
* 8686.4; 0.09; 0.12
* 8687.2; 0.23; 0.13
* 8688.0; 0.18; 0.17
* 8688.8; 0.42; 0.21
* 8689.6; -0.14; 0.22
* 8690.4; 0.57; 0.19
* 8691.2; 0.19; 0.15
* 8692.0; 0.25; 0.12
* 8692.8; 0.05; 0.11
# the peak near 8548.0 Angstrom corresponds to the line [O II] 3727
